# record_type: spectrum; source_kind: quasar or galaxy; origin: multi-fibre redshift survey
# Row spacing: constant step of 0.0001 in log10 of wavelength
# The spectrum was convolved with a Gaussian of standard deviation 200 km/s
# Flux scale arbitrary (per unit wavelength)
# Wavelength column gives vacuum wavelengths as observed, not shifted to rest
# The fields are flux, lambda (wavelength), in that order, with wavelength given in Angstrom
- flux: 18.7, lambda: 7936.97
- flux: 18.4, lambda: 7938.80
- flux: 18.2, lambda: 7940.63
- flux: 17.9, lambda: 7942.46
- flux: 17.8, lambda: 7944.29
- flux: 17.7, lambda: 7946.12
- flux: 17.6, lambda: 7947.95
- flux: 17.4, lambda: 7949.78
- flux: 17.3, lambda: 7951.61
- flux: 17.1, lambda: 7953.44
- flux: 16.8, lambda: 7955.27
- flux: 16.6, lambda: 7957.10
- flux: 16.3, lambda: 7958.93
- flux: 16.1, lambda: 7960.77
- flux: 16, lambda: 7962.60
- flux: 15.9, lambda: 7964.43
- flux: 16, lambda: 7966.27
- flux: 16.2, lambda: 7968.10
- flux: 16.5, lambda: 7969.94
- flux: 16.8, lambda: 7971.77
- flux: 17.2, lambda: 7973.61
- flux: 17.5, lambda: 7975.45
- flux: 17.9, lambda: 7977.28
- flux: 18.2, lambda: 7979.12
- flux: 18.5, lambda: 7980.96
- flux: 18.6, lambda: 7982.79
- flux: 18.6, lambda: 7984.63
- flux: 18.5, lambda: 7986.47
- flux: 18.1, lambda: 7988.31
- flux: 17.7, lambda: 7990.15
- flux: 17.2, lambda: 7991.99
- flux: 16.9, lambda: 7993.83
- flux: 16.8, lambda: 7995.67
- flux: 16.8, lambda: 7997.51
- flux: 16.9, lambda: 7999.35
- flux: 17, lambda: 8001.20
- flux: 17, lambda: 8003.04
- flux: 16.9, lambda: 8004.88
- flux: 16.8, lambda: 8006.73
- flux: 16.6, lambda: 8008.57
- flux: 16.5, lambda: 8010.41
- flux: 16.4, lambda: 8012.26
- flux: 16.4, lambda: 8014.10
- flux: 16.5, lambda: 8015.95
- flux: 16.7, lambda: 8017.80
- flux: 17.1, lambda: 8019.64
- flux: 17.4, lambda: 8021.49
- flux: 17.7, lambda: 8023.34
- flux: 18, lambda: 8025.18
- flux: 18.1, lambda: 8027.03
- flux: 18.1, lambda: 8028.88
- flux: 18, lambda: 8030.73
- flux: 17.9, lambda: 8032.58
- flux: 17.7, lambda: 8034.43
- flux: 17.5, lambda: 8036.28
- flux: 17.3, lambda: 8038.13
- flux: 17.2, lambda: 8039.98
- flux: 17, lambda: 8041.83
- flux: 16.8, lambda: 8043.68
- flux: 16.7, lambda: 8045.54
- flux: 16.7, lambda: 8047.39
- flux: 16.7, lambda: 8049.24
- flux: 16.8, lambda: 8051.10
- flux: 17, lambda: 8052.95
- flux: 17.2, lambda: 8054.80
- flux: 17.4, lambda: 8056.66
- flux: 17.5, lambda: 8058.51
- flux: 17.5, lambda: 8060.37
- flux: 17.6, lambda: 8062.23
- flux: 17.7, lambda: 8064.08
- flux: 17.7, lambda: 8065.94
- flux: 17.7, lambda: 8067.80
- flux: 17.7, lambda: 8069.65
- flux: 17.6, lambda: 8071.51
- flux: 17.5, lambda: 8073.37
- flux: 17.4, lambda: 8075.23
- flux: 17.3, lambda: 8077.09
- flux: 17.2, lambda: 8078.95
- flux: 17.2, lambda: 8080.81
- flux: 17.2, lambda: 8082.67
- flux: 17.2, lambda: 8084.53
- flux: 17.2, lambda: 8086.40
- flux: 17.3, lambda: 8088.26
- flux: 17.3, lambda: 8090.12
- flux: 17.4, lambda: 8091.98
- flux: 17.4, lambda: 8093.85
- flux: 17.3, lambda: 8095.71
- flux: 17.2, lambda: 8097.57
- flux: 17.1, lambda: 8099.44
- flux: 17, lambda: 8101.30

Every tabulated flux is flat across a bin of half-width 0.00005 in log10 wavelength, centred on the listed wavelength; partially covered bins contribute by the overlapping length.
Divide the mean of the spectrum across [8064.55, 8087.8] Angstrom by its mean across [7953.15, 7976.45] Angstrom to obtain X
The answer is 1.05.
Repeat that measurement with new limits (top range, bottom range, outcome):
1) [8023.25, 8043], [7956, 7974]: 1.08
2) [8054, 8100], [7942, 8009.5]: 1.01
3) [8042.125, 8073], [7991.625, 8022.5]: 1.03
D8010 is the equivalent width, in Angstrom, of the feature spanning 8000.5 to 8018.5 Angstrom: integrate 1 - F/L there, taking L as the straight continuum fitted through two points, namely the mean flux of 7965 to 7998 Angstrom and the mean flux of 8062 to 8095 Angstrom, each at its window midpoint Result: 0.78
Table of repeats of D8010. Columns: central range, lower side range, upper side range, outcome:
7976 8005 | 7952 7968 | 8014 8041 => -1.3 Angstrom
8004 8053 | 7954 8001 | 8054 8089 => 0.5 Angstrom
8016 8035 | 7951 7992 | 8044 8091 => -0.4 Angstrom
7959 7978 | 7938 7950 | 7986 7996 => 1.2 Angstrom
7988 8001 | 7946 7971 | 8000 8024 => -0.3 Angstrom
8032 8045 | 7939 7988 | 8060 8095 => 0.1 Angstrom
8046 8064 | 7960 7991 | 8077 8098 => 0.1 Angstrom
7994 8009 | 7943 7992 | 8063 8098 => 0.4 Angstrom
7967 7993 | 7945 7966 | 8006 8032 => -1.1 Angstrom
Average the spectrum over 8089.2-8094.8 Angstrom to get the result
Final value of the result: 17.4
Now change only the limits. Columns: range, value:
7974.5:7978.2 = 17.7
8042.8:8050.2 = 16.7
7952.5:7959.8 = 16.7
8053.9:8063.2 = 17.4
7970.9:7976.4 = 17.2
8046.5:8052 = 16.7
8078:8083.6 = 17.2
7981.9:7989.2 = 18.4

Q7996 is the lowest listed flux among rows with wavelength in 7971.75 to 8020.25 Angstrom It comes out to 16.4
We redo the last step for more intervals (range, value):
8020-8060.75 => 16.7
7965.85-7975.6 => 16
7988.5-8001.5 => 16.8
